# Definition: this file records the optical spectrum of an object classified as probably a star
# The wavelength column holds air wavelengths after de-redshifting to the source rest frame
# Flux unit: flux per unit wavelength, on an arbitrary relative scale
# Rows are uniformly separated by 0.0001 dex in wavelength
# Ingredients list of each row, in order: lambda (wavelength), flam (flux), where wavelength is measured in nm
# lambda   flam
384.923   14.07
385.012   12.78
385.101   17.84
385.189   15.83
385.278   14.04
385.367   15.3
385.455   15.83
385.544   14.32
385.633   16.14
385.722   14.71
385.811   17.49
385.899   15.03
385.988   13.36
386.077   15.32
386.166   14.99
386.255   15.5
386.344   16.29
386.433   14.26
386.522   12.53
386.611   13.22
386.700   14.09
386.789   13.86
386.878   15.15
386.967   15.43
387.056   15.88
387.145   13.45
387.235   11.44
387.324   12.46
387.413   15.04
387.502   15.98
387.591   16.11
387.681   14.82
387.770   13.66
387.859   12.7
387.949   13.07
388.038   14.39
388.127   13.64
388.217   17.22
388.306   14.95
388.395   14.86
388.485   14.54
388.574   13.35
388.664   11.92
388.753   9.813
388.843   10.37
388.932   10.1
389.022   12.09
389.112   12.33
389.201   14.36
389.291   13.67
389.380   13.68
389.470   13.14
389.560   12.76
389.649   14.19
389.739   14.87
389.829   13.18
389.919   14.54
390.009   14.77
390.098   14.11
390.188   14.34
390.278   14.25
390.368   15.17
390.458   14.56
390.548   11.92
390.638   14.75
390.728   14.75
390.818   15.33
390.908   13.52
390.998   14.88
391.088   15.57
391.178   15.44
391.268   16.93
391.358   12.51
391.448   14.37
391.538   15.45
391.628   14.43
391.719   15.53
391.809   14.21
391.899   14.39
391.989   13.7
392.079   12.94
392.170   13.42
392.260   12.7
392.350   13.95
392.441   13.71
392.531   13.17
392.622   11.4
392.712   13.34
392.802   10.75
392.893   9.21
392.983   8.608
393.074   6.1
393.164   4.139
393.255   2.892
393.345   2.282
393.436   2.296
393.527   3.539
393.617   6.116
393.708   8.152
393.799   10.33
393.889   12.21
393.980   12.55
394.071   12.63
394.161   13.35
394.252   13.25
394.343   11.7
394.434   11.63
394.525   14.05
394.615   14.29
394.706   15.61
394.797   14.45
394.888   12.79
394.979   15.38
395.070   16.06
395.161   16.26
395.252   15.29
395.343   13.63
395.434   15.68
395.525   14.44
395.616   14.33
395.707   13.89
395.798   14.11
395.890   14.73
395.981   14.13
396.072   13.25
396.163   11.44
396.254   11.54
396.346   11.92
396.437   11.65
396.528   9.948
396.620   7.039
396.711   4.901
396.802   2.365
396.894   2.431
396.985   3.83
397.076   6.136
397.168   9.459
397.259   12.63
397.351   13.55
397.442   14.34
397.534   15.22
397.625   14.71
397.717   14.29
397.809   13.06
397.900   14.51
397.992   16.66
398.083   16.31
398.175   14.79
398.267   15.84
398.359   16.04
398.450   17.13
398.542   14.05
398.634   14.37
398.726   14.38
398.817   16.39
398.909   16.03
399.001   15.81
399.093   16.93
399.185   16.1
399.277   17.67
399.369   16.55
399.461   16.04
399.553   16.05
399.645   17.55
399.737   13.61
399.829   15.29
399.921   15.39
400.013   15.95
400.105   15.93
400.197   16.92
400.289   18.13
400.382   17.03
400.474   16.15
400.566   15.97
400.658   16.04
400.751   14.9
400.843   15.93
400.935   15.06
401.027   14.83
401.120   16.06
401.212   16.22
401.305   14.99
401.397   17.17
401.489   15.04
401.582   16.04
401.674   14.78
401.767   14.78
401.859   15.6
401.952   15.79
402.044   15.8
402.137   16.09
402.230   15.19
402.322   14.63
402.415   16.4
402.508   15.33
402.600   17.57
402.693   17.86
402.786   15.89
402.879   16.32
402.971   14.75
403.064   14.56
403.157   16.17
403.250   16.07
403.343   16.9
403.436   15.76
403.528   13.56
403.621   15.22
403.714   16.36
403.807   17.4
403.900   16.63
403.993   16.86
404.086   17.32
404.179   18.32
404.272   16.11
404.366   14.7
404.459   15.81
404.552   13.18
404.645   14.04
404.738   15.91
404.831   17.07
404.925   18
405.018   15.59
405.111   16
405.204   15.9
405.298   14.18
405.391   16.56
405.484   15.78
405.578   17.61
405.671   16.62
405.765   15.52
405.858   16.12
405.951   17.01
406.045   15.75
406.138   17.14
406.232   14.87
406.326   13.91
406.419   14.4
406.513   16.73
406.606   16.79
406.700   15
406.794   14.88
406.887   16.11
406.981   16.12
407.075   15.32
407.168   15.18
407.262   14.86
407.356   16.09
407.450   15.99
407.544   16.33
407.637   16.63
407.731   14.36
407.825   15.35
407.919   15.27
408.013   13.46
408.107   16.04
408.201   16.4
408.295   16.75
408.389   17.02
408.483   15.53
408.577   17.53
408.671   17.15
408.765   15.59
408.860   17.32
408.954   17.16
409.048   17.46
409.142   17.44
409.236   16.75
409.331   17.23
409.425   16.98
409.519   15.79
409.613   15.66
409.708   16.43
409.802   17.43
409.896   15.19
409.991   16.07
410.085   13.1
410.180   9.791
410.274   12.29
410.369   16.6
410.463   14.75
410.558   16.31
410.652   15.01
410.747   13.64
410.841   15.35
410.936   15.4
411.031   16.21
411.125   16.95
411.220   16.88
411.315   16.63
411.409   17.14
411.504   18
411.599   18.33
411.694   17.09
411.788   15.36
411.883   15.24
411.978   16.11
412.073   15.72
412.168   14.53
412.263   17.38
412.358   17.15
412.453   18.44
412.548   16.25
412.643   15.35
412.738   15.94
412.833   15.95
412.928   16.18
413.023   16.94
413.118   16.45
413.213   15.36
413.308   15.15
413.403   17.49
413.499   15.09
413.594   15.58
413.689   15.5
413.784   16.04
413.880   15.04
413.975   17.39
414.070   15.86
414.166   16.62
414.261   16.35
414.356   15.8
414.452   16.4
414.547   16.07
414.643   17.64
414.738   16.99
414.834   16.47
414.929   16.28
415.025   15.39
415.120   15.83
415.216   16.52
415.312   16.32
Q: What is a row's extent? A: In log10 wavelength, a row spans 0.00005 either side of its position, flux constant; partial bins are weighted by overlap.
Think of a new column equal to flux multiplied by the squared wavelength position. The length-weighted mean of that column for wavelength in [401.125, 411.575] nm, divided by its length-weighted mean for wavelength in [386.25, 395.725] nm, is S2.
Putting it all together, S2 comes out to 1.3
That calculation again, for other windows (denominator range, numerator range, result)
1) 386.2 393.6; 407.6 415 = 1.38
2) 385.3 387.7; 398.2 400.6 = 1.16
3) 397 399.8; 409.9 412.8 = 1.14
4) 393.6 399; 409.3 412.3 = 1.32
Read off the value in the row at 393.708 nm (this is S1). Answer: 8.152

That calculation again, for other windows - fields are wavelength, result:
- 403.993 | 16.86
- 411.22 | 16.88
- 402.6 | 17.57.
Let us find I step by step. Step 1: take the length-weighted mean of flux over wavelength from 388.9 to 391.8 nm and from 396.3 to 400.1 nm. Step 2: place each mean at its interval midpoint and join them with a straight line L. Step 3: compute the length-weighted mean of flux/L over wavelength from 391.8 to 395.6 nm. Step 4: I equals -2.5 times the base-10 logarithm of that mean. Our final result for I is 0.19 mag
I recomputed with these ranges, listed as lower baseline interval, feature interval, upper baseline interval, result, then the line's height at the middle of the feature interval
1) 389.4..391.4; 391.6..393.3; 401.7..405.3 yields 0.259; 14.6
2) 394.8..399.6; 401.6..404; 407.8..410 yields -0.072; 14.8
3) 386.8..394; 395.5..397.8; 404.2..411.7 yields 0.244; 13.8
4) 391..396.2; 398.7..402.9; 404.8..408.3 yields -0.122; 14.3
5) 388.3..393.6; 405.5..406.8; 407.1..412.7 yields -0.043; 15.3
